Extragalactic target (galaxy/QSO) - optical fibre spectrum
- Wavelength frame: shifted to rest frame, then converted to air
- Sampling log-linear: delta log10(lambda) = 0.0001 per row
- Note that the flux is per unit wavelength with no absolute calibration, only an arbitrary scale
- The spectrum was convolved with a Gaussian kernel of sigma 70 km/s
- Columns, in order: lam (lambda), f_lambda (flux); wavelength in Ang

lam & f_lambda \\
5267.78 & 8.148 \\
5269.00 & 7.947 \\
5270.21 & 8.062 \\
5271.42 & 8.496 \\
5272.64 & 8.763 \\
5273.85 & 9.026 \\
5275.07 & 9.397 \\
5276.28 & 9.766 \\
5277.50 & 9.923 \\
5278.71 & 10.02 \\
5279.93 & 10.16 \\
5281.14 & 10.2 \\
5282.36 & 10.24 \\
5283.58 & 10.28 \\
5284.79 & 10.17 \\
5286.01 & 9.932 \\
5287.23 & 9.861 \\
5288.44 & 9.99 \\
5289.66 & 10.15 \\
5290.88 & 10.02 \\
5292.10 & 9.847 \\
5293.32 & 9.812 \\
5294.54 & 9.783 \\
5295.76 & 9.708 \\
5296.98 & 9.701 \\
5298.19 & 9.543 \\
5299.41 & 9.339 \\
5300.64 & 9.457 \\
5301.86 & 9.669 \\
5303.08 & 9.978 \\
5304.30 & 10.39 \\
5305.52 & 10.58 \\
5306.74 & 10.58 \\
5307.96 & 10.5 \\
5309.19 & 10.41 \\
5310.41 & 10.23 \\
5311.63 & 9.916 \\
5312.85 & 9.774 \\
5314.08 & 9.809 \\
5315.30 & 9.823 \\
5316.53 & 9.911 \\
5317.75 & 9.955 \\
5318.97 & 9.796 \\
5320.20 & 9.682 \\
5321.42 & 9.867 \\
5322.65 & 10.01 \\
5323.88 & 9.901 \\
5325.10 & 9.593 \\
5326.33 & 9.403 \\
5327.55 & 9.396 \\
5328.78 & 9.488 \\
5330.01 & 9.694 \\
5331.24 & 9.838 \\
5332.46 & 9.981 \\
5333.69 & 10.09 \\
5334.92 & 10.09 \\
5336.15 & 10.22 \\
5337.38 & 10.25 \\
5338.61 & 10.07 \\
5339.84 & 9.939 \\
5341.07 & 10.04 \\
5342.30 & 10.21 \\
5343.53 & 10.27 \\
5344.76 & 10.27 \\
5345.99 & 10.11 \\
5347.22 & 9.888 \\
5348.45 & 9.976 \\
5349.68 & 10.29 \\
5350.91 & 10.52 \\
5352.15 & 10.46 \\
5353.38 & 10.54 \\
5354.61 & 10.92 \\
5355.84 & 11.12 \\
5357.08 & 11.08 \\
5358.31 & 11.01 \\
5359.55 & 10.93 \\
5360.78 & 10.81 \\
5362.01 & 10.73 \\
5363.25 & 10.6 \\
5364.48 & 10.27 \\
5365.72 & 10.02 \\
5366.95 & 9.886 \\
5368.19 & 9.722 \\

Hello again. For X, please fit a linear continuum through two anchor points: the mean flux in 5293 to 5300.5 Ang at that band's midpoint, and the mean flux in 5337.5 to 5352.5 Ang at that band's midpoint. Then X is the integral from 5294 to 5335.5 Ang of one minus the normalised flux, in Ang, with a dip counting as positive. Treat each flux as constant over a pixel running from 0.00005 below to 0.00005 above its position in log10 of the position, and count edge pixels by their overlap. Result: -0.2 Ang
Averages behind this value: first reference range 9.63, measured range 9.88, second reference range 10.2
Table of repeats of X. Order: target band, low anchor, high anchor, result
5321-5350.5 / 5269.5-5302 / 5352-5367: 1.1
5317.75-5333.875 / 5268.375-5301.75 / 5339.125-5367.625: 0.6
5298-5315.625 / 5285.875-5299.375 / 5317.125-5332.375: -0.4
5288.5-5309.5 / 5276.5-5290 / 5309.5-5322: 0.1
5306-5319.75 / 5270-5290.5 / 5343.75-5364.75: 0.0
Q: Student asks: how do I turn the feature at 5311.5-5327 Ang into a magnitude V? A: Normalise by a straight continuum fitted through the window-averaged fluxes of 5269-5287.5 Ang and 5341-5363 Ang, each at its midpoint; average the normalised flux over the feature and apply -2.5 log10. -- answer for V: 0.03 mag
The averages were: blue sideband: 9.56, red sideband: 10.5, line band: 9.8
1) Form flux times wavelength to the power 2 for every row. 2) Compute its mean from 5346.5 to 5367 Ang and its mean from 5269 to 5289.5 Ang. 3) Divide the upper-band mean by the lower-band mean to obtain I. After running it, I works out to 1.13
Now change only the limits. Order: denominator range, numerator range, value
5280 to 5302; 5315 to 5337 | 1.01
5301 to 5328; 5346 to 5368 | 1.07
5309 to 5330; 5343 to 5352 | 1.05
